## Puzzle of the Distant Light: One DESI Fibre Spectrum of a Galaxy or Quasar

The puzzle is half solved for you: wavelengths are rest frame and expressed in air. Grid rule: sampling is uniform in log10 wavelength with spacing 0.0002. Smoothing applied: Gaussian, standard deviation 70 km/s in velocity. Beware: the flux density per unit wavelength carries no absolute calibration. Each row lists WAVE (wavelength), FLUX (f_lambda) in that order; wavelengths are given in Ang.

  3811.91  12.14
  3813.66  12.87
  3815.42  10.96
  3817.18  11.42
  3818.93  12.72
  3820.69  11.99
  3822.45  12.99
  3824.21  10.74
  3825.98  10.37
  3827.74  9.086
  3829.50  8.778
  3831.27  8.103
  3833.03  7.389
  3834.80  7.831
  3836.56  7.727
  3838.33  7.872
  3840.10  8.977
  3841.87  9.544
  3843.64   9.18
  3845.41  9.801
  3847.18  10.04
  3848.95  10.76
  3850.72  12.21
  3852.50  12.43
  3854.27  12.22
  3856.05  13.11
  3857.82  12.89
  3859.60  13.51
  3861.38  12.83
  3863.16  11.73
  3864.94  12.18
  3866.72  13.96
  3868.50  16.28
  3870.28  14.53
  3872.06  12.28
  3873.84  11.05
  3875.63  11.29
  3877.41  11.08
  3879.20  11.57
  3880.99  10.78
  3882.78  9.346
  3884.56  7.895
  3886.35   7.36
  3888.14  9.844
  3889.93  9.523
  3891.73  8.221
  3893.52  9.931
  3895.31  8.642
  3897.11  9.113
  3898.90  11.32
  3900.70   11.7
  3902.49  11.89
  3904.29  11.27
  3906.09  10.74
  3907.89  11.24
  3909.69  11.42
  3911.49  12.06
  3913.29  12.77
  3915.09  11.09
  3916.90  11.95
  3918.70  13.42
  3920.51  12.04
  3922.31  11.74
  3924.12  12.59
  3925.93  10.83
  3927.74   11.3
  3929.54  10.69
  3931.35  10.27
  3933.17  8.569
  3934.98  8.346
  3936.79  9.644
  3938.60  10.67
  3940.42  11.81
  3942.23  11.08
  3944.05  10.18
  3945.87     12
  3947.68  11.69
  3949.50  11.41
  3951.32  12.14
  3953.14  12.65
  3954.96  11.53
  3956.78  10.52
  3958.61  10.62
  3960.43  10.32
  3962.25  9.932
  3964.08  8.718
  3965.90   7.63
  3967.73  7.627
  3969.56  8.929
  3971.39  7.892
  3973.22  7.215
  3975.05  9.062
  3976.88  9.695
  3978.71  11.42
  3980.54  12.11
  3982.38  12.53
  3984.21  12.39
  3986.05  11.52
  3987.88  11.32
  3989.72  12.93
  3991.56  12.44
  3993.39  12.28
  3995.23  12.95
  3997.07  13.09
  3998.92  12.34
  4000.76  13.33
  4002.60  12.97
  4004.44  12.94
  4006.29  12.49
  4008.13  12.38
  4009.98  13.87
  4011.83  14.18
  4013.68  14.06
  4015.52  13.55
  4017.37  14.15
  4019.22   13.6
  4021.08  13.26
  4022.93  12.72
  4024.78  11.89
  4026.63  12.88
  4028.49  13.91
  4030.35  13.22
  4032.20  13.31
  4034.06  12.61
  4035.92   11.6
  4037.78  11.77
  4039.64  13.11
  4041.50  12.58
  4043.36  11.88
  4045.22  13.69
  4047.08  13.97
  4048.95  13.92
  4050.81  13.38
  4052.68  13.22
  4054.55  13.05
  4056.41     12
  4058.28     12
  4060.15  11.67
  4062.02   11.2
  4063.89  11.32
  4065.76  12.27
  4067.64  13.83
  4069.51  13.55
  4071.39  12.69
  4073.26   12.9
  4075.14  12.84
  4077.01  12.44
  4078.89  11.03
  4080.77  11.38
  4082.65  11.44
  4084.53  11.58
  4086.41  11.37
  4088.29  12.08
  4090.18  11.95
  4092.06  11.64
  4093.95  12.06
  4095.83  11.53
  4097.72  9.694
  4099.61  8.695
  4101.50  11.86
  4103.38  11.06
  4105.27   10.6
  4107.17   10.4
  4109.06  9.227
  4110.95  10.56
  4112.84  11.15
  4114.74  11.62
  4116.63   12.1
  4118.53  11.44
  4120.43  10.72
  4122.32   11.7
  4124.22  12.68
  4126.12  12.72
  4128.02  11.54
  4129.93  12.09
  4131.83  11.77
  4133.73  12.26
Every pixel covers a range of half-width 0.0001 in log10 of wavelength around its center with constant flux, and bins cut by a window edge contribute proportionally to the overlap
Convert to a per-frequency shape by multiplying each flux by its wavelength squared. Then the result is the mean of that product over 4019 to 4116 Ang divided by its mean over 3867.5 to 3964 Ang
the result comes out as 1.2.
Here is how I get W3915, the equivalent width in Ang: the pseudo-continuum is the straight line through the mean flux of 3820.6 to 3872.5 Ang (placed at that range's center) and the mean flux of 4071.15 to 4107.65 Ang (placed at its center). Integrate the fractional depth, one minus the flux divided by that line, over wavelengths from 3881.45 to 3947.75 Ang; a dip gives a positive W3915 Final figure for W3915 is 3.0 Ang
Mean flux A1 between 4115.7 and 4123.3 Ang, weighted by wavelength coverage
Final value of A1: 11.5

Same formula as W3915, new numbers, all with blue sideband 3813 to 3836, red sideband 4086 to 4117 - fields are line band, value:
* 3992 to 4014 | -4.6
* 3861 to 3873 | -3.4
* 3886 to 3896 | 1.4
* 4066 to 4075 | -1.8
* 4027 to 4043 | -2.8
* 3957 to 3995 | 1.2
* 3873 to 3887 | 0.5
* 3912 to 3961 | -2.7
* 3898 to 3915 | -1.7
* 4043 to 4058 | -3.1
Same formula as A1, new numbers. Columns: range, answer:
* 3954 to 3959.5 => 10.9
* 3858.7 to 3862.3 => 13.1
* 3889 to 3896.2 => 9.08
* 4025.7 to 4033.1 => 13.3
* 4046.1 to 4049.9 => 13.9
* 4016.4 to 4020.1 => 13.9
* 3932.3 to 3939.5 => 9.32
